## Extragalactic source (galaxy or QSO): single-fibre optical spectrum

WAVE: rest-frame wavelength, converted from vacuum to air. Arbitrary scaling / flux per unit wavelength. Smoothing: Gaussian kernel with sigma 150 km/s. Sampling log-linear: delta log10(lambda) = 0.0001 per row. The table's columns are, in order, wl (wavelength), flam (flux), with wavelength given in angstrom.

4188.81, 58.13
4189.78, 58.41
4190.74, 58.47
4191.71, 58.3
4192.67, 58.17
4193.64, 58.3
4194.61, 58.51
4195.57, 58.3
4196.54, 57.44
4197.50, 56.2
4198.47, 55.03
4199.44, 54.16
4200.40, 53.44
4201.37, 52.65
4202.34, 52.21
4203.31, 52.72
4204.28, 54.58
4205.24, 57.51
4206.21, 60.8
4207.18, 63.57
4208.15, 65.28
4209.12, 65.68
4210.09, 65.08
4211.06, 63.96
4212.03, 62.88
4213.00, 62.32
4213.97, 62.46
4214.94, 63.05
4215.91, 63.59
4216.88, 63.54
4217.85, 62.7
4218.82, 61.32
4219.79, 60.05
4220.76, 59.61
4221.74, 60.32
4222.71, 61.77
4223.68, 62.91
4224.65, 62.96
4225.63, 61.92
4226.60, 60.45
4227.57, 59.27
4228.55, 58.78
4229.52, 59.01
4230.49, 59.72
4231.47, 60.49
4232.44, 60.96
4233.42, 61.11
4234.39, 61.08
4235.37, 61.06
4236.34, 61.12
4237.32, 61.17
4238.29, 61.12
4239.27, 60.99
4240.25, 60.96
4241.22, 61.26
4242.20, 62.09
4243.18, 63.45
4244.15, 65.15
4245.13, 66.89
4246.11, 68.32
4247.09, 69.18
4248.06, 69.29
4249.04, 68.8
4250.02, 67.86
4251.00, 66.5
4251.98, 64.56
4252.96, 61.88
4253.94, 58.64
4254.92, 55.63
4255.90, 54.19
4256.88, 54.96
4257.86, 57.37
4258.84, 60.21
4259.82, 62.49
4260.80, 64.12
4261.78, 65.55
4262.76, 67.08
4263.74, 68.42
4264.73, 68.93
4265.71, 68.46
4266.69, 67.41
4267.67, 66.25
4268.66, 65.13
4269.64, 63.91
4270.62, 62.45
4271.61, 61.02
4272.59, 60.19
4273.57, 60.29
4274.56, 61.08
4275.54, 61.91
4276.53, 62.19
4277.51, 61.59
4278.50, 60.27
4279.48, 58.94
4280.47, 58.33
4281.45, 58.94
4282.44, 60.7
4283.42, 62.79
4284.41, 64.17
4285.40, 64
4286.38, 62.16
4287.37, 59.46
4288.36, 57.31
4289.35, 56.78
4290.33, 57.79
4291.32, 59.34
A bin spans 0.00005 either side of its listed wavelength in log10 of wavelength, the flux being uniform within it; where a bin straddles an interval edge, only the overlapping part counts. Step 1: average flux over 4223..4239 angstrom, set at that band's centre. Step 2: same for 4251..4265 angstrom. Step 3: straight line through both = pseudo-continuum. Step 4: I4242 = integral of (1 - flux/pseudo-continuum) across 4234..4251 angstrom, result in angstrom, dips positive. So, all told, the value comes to -0.8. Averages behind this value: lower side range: 60.8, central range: 64.2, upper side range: 61.8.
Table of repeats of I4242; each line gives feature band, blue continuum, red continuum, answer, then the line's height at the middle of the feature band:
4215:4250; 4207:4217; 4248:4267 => 0.65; 63.6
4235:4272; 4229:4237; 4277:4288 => -1.69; 60.8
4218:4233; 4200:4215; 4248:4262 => -0.03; 60.6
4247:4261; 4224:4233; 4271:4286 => -0.32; 60.8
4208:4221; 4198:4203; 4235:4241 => -1.55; 56.3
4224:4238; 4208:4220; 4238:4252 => 0.79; 64.3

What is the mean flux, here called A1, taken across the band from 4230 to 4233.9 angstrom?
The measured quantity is 60.5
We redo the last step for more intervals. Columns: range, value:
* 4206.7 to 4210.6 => 64.8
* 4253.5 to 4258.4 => 56.2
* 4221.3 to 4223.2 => 61.2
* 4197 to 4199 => 55.6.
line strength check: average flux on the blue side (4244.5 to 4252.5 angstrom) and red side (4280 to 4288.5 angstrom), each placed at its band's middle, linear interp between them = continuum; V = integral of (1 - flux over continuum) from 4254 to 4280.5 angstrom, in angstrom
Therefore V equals 0.8 angstrom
